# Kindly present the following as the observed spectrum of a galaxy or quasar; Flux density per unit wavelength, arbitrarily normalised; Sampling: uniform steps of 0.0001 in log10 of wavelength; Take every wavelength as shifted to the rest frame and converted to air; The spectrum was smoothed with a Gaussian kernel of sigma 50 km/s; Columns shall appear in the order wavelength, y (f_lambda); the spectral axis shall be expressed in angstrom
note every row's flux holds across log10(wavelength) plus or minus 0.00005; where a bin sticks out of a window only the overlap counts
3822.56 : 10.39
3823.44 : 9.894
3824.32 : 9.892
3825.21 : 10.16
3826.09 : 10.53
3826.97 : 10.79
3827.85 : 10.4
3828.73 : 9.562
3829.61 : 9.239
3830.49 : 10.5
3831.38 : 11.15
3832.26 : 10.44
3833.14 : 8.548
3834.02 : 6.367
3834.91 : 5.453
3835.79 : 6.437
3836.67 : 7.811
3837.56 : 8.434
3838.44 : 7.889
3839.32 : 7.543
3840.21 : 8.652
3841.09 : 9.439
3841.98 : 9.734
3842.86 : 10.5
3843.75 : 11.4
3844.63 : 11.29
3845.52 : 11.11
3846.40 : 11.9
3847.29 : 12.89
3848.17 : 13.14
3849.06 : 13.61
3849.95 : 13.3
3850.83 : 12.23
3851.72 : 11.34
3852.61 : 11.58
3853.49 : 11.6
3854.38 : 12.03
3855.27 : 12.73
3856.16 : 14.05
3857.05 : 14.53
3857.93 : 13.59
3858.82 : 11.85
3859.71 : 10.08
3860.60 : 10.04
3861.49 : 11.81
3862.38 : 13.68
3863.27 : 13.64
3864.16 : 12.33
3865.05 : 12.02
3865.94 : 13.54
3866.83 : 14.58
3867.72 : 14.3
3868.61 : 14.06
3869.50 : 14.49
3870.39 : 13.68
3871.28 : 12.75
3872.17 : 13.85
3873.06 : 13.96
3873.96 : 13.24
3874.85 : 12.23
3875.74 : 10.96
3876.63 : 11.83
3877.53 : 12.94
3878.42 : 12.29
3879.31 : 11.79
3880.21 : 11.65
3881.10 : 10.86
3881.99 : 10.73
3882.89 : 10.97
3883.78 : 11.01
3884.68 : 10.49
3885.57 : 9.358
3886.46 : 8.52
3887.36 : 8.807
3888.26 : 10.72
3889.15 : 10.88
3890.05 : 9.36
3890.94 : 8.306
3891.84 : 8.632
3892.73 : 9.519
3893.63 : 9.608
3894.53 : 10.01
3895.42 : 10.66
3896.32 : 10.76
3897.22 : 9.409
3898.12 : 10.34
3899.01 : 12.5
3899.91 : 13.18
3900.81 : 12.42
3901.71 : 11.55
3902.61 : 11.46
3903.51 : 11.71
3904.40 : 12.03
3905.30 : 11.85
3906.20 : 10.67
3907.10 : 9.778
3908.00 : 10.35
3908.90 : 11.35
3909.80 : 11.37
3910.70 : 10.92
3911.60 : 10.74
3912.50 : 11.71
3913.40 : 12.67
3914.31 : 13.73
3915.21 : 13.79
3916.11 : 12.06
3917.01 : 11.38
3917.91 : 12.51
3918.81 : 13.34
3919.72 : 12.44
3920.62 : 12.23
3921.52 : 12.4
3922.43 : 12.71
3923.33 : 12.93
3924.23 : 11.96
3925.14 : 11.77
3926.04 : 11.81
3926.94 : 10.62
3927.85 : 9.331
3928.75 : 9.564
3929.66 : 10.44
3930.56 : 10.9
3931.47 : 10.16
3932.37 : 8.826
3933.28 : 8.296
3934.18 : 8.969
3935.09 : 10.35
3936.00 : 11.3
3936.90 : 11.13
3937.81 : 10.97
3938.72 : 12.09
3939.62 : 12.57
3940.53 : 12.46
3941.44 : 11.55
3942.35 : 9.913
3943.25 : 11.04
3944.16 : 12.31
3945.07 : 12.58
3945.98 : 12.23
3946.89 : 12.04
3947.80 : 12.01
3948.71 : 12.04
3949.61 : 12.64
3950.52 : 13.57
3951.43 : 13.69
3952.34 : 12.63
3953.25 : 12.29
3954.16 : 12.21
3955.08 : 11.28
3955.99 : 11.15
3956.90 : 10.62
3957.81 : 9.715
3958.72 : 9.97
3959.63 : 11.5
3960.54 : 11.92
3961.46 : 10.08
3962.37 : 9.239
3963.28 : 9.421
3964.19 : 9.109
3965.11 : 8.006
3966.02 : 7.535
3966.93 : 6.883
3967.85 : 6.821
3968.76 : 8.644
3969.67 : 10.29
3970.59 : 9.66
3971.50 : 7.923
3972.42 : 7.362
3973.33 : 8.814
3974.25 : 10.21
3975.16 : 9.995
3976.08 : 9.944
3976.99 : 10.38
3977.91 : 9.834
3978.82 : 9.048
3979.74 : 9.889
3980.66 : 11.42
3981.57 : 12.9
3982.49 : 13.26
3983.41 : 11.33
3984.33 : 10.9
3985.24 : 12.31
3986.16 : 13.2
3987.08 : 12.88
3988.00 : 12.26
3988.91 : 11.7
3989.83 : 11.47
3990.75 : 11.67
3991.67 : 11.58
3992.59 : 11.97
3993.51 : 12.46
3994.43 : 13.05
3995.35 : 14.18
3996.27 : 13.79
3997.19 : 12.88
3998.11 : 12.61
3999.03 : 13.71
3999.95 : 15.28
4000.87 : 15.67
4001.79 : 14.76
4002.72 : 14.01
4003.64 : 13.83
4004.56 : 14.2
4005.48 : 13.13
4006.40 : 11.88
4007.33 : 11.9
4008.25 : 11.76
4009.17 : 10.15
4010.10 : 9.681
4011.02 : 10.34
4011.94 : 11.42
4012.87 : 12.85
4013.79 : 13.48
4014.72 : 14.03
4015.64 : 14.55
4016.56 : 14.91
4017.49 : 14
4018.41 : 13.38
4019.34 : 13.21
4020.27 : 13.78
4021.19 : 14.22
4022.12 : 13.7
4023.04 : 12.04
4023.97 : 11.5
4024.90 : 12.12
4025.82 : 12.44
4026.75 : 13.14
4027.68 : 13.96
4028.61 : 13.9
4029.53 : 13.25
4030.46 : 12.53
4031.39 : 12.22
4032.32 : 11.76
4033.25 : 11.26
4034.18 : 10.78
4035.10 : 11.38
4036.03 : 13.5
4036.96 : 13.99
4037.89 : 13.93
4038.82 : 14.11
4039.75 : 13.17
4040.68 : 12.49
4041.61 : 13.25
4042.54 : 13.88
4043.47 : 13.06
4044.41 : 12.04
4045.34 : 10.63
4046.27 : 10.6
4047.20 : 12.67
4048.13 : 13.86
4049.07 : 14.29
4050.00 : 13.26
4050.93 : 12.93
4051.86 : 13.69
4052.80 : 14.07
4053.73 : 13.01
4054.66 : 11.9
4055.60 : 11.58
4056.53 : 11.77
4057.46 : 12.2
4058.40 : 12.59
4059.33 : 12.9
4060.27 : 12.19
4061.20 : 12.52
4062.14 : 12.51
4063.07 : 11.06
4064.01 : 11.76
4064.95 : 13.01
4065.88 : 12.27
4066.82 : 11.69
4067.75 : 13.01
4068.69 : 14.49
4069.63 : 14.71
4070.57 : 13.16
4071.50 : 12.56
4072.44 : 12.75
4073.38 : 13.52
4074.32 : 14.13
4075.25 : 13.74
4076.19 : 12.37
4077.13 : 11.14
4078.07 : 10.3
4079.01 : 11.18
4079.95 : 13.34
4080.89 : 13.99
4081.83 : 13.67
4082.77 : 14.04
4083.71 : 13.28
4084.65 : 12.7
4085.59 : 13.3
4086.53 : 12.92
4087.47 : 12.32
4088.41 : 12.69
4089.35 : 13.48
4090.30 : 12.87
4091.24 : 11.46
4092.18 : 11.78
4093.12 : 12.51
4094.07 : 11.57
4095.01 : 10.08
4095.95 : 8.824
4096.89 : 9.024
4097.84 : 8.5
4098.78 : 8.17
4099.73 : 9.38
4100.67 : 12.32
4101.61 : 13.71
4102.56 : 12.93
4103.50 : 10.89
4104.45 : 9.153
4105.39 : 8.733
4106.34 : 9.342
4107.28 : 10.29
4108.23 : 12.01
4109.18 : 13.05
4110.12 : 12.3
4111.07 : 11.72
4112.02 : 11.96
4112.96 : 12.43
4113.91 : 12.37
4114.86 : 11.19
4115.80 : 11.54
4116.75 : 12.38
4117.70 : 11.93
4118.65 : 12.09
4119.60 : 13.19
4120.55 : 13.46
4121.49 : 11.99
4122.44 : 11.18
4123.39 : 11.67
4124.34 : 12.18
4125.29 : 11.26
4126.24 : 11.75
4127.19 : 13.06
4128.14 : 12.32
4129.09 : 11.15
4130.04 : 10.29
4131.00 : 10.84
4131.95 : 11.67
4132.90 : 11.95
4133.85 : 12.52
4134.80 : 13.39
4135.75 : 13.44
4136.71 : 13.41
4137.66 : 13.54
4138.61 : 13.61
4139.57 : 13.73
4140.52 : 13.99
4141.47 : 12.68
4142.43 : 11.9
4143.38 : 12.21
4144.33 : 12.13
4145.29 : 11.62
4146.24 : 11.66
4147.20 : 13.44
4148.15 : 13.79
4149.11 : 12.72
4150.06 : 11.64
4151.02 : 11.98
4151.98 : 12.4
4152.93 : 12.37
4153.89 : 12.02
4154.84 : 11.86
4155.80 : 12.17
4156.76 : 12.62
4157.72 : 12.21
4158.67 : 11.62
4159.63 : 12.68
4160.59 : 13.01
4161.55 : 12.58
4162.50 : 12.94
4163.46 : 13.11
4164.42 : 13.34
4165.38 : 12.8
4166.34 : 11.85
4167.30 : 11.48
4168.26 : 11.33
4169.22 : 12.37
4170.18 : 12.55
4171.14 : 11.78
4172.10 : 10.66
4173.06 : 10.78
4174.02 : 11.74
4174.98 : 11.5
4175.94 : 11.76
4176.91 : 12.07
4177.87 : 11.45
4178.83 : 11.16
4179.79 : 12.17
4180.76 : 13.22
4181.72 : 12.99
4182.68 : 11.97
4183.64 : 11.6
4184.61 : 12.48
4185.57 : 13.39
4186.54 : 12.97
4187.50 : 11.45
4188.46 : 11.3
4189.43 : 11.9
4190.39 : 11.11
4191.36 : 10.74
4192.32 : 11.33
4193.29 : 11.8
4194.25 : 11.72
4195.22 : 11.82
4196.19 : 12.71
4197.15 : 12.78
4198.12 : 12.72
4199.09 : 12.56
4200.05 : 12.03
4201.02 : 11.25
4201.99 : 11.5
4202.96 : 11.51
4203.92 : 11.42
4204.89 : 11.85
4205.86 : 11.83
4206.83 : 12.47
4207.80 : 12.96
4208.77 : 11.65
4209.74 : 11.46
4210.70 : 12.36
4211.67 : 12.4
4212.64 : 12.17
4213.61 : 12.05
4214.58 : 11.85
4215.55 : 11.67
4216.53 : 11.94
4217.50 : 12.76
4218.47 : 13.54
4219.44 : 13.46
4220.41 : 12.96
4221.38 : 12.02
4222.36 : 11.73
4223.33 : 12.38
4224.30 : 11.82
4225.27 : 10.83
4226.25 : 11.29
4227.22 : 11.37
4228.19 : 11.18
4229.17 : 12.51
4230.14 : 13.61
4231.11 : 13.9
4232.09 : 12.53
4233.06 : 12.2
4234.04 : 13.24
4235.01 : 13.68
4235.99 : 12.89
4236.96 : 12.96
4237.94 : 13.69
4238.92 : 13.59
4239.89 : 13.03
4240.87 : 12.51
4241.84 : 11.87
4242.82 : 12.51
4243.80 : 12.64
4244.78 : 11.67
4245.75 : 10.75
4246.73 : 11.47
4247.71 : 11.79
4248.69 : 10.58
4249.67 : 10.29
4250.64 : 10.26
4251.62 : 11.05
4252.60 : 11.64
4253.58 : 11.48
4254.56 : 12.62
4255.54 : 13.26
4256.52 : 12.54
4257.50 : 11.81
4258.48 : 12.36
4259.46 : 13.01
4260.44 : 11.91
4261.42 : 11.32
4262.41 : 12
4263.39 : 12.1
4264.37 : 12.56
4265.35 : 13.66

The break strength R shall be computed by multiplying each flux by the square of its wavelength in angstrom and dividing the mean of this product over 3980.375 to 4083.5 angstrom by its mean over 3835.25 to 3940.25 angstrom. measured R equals 1.2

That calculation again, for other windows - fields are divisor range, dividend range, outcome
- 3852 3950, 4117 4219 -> 1.20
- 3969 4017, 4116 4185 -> 1.11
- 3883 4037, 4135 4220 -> 1.18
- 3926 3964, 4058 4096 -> 1.21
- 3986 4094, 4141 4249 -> 1.03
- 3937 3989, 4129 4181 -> 1.24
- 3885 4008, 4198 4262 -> 1.24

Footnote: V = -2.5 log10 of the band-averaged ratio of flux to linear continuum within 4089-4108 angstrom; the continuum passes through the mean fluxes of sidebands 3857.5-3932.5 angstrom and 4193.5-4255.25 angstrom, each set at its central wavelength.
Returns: 0.113 mag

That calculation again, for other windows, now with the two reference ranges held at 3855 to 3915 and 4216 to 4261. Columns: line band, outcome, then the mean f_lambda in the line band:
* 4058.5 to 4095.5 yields -0.058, 12.6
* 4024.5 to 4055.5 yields -0.078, 12.8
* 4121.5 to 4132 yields 0.043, 11.6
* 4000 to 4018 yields -0.102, 13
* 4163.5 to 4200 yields 0.014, 12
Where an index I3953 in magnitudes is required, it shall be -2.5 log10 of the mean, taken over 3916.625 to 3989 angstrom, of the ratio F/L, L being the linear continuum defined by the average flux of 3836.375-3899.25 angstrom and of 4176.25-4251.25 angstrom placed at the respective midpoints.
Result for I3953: 0.066 mag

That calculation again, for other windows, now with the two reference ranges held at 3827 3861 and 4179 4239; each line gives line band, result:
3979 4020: -0.13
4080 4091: -0.13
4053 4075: -0.10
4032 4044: -0.12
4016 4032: -0.16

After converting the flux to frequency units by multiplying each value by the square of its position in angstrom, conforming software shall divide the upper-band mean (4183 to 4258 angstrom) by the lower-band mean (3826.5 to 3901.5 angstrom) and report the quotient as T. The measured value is 1.30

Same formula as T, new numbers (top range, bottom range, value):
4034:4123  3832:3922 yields 1.19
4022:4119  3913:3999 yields 1.16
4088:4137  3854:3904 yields 1.11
